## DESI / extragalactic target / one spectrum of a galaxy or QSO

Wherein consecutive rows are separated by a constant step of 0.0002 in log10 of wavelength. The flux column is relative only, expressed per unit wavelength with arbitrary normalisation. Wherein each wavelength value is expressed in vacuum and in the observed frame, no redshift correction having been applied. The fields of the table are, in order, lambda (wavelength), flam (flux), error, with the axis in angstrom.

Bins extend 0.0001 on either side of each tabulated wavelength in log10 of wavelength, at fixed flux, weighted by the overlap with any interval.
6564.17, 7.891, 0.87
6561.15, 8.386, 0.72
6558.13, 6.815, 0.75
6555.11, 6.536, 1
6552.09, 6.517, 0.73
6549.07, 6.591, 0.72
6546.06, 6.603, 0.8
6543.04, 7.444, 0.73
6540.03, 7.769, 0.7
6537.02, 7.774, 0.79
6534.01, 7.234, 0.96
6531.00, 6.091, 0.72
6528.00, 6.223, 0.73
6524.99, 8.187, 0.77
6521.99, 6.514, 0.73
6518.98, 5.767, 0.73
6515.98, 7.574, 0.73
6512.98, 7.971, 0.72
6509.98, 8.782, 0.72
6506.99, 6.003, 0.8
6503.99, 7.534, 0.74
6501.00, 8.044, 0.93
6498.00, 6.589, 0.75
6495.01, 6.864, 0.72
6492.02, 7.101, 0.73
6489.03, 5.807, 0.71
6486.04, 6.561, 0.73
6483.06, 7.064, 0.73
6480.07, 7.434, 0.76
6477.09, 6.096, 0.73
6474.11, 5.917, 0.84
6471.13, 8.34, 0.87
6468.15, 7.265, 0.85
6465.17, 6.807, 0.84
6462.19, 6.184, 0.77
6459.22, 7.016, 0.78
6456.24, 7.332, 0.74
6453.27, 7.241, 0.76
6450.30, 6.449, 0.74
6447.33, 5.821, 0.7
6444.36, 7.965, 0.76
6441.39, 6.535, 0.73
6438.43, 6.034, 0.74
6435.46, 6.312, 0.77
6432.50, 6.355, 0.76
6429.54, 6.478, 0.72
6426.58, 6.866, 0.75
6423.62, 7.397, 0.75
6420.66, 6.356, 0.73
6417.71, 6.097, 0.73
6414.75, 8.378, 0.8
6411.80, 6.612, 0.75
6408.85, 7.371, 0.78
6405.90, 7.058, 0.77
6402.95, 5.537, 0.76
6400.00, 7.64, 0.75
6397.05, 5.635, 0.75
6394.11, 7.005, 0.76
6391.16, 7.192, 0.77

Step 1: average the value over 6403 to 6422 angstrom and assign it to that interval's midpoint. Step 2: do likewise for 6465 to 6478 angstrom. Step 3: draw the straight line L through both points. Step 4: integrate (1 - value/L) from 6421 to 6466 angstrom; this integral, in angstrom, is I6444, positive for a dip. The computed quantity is 1.3 angstrom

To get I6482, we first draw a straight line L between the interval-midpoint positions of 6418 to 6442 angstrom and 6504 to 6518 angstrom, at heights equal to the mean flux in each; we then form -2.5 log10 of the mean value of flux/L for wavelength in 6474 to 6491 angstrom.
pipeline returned 0.098 mag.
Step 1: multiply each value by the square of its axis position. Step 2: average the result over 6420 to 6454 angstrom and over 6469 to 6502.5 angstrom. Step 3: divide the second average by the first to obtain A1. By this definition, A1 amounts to 1.1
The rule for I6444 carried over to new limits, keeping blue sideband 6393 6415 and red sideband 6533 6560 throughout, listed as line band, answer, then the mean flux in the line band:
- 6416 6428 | 0.25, 6.71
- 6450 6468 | 0.03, 6.89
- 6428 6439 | 0.88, 6.32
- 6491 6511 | -0.77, 7.24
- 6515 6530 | 0.44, 6.8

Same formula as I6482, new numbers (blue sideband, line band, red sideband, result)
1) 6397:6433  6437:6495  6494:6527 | 0.04 mag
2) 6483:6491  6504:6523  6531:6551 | -0.06 mag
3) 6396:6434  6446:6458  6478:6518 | 0.03 mag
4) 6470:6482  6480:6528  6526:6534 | -0.06 mag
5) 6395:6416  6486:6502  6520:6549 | 0.03 mag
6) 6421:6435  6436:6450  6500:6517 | 0.05 mag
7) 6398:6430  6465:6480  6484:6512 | 0.01 mag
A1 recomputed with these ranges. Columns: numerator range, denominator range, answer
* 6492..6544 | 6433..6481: 1.08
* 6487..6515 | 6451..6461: 1.02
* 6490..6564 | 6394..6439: 1.10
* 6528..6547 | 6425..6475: 1.08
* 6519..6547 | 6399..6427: 1.05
